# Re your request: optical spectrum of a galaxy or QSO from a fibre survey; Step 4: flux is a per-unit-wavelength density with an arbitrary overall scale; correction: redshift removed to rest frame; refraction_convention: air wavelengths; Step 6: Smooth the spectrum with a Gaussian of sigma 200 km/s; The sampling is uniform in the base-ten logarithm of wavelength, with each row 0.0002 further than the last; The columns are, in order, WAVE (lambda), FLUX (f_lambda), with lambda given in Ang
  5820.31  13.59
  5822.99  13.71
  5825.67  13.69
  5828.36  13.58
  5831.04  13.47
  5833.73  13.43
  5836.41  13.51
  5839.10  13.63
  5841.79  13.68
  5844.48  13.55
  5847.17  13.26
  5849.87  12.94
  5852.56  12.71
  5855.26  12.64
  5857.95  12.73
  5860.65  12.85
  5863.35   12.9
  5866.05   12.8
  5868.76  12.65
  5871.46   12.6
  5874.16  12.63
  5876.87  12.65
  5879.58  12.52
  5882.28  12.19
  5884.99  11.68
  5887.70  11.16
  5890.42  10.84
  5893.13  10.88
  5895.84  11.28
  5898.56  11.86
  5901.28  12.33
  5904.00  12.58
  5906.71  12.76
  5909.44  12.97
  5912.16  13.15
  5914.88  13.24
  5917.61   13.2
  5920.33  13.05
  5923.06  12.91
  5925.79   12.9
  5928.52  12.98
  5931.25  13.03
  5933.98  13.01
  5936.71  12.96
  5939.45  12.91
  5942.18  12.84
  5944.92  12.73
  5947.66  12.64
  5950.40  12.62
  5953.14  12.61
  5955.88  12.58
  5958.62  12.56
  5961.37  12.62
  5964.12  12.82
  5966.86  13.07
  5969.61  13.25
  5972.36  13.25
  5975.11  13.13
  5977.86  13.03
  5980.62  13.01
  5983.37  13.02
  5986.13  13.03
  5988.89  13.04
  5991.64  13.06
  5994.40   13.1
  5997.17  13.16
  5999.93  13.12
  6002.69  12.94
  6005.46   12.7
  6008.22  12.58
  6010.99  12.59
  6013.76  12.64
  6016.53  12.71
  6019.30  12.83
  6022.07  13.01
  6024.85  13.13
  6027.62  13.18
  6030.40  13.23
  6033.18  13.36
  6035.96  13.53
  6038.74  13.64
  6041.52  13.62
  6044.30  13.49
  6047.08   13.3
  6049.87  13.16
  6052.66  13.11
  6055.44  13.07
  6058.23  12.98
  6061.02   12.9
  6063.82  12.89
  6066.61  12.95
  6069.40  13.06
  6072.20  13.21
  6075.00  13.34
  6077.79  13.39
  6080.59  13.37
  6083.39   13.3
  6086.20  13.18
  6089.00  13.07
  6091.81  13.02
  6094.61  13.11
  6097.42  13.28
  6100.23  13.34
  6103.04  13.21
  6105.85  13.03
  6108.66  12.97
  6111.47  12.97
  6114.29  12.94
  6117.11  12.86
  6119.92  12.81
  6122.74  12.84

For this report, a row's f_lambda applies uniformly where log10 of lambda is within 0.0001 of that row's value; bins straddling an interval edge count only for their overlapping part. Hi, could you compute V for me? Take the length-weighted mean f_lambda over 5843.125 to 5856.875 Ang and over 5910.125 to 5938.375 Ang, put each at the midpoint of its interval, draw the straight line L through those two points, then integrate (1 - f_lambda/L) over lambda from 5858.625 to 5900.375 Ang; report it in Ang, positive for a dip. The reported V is 2.94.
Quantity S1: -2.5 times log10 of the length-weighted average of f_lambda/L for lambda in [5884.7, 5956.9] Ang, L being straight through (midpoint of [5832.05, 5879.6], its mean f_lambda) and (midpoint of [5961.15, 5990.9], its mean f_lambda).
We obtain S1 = 0.043 mag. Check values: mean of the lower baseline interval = 13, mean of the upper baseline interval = 13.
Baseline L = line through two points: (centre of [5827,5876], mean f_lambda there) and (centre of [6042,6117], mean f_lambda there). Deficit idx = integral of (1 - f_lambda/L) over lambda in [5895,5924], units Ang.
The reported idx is 0.9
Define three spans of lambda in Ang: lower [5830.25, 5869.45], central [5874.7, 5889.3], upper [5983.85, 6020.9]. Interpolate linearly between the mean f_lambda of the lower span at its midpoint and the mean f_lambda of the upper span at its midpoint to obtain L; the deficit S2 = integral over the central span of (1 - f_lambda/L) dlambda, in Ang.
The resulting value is 1.1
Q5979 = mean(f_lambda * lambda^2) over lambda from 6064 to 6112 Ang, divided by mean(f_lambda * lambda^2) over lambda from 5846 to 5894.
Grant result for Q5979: 1.1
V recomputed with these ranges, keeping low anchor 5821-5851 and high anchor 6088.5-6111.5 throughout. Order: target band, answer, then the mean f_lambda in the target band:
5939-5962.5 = 1.2 Ang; 12.7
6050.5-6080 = 0.2 Ang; 13.1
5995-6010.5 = 0.4 Ang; 12.9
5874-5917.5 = 4.0 Ang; 12.2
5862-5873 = 0.6 Ang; 12.7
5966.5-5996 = 0.4 Ang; 13.1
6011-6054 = 0.1 Ang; 13.2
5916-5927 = 0.3 Ang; 13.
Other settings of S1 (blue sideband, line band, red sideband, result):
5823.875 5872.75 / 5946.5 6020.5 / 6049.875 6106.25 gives 0.02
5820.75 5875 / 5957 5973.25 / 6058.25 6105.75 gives 0.02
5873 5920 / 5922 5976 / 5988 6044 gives -0.02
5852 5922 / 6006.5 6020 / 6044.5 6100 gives 0.02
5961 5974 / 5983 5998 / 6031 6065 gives 0.00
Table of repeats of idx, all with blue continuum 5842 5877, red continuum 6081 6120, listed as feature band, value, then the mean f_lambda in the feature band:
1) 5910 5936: -0.23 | 13.1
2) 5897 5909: 0.47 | 12.4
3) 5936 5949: 0.14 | 12.8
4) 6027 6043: -0.50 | 13.4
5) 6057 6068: 0.11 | 12.9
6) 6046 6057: -0.09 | 13.2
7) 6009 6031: 0.21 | 12.9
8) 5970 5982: -0.13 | 13.1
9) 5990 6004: -0.08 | 13.1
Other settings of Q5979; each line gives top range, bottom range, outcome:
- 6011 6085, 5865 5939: 1.11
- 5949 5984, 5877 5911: 1.10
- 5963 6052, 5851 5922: 1.10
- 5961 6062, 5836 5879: 1.06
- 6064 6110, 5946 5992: 1.06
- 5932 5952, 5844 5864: 1.02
